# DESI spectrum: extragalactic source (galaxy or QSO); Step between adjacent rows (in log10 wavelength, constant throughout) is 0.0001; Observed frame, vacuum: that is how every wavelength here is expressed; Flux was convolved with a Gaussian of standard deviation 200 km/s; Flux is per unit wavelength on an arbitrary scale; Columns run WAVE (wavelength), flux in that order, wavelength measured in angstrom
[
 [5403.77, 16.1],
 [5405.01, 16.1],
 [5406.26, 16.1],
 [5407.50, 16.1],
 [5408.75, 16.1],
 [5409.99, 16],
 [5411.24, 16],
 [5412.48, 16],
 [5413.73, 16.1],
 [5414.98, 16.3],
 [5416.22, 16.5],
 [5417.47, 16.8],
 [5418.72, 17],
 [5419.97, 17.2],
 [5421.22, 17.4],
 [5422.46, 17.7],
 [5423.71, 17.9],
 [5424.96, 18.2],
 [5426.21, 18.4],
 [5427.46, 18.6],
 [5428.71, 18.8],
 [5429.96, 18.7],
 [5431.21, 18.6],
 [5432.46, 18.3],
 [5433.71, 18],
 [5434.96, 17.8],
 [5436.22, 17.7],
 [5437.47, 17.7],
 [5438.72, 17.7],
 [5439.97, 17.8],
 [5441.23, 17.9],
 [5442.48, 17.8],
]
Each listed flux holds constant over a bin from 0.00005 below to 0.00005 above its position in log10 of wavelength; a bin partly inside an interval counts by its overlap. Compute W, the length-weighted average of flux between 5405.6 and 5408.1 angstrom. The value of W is 16.1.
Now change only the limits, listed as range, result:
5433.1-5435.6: 17.8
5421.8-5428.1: 18.2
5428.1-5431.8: 18.7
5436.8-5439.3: 17.7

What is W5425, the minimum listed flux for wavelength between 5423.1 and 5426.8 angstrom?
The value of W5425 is 17.9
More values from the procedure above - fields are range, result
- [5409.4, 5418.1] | 16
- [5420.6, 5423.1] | 17.4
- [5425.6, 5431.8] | 18.4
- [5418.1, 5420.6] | 17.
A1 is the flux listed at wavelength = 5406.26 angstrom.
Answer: 16.1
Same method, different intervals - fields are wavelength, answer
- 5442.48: 17.8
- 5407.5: 16.1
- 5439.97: 17.8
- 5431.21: 18.6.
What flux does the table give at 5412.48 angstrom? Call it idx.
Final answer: 16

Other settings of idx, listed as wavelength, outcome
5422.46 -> 17.7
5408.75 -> 16.1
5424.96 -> 18.2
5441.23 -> 17.9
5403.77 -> 16.1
